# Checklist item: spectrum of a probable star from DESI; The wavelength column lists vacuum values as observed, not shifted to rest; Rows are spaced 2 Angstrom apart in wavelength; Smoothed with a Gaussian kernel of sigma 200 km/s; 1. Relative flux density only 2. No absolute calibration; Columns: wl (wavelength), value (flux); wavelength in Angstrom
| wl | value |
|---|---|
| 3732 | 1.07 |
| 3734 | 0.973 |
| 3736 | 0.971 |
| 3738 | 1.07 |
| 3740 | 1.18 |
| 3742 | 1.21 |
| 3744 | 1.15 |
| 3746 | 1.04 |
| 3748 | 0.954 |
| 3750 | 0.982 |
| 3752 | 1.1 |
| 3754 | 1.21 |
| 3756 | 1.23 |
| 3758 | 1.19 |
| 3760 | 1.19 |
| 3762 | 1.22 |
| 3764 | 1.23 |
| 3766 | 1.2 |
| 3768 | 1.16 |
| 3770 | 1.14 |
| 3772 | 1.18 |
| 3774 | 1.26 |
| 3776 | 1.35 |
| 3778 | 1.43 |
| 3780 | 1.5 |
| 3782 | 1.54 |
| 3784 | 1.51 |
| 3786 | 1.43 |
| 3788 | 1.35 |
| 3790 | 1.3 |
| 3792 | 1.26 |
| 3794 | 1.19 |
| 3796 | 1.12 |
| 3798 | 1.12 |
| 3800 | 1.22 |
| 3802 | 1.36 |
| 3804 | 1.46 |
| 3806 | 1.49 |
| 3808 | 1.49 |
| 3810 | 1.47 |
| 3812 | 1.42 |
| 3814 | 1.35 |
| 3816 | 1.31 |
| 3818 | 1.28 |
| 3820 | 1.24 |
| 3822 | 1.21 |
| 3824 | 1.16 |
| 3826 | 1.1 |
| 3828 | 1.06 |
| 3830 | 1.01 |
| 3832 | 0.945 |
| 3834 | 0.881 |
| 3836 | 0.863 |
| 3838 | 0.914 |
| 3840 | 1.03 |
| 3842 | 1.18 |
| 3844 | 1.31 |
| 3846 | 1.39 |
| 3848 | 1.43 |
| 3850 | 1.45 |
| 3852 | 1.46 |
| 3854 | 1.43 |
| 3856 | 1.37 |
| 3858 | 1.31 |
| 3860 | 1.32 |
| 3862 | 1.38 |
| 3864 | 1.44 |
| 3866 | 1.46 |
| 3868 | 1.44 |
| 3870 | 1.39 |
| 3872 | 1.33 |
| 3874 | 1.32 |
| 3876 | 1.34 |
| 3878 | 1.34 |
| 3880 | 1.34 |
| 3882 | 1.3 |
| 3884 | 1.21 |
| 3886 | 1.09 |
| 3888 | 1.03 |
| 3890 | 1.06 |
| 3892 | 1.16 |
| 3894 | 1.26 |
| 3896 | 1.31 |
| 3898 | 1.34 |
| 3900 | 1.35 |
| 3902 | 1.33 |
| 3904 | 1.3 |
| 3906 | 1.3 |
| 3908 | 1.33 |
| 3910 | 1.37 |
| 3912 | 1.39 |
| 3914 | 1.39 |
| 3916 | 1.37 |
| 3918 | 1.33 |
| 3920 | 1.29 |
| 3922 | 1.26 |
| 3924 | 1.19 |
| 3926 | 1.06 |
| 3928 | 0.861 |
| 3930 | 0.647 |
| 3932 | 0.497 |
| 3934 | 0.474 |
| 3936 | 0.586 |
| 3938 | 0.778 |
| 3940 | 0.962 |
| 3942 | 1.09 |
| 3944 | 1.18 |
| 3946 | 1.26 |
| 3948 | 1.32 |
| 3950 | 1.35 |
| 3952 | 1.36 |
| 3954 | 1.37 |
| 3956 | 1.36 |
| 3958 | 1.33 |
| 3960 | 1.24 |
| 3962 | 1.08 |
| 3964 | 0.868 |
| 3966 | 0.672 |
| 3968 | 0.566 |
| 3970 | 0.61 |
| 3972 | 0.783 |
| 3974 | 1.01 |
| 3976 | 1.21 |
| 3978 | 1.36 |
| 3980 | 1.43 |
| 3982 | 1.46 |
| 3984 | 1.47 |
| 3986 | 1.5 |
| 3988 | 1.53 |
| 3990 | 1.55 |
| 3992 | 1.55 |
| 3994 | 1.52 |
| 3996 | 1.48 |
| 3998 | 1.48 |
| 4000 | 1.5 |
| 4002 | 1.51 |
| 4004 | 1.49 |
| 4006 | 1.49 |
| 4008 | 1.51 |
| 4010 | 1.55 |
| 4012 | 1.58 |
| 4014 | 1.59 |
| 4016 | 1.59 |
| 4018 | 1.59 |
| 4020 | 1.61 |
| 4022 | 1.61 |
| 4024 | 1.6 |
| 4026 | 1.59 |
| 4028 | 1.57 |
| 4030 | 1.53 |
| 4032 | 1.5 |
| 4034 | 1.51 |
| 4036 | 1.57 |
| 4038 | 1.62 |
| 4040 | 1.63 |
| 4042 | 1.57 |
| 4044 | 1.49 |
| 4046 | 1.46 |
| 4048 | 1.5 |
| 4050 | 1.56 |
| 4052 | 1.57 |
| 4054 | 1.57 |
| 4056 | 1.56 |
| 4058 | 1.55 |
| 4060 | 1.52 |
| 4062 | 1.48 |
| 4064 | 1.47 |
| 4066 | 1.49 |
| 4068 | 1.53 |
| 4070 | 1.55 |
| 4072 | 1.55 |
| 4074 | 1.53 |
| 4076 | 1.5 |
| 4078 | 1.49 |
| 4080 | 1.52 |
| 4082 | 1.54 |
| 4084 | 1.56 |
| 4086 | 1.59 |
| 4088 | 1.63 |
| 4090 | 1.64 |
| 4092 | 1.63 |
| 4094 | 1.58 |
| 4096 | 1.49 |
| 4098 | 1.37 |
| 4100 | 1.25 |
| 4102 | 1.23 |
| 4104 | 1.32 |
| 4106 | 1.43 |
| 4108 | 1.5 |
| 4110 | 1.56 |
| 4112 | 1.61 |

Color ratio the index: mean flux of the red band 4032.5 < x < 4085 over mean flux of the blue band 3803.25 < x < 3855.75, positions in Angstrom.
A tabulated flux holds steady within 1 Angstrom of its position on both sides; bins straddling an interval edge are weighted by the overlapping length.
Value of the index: 1.2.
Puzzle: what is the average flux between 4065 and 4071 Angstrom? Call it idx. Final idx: 1.52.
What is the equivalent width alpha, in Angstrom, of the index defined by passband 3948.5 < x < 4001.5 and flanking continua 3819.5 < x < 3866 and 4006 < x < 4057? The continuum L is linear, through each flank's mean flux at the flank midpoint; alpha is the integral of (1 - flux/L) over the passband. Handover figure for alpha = 7.3 Angstrom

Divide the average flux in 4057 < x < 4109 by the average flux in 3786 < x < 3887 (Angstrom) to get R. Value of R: 1.2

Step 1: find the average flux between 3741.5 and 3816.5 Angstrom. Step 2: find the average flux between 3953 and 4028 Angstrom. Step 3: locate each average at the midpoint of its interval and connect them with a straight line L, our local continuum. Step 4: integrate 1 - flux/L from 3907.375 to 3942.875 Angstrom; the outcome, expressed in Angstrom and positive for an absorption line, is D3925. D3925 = 7.64 Angstrom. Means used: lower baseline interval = 1.27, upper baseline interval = 1.36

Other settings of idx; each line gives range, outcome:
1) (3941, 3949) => 1.21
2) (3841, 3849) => 1.33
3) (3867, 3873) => 1.39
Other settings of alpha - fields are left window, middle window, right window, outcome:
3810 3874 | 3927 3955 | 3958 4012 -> 6.6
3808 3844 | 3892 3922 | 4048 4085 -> -1.0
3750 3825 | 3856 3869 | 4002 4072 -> -0.2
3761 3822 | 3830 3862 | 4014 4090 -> 3.5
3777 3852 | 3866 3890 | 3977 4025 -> 1.3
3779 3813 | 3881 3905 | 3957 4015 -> 1.9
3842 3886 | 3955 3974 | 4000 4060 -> 6.8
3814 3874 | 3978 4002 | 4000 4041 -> 0.2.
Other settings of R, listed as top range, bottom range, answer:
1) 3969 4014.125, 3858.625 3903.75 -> 1.07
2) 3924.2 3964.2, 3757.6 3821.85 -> 0.79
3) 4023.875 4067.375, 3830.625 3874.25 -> 1.21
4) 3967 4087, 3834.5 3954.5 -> 1.21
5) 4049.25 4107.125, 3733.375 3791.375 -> 1.24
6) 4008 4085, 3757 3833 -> 1.21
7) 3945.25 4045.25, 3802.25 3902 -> 1.09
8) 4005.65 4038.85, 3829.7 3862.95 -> 1.28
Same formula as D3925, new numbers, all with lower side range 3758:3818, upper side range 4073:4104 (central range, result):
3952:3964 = 1.43 Angstrom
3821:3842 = 4.96 Angstrom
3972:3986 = 1.31 Angstrom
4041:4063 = -0.81 Angstrom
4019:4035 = -1.15 Angstrom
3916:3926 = 1.00 Angstrom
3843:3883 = -0.48 Angstrom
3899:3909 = 0.46 Angstrom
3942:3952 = 1.03 Angstrom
